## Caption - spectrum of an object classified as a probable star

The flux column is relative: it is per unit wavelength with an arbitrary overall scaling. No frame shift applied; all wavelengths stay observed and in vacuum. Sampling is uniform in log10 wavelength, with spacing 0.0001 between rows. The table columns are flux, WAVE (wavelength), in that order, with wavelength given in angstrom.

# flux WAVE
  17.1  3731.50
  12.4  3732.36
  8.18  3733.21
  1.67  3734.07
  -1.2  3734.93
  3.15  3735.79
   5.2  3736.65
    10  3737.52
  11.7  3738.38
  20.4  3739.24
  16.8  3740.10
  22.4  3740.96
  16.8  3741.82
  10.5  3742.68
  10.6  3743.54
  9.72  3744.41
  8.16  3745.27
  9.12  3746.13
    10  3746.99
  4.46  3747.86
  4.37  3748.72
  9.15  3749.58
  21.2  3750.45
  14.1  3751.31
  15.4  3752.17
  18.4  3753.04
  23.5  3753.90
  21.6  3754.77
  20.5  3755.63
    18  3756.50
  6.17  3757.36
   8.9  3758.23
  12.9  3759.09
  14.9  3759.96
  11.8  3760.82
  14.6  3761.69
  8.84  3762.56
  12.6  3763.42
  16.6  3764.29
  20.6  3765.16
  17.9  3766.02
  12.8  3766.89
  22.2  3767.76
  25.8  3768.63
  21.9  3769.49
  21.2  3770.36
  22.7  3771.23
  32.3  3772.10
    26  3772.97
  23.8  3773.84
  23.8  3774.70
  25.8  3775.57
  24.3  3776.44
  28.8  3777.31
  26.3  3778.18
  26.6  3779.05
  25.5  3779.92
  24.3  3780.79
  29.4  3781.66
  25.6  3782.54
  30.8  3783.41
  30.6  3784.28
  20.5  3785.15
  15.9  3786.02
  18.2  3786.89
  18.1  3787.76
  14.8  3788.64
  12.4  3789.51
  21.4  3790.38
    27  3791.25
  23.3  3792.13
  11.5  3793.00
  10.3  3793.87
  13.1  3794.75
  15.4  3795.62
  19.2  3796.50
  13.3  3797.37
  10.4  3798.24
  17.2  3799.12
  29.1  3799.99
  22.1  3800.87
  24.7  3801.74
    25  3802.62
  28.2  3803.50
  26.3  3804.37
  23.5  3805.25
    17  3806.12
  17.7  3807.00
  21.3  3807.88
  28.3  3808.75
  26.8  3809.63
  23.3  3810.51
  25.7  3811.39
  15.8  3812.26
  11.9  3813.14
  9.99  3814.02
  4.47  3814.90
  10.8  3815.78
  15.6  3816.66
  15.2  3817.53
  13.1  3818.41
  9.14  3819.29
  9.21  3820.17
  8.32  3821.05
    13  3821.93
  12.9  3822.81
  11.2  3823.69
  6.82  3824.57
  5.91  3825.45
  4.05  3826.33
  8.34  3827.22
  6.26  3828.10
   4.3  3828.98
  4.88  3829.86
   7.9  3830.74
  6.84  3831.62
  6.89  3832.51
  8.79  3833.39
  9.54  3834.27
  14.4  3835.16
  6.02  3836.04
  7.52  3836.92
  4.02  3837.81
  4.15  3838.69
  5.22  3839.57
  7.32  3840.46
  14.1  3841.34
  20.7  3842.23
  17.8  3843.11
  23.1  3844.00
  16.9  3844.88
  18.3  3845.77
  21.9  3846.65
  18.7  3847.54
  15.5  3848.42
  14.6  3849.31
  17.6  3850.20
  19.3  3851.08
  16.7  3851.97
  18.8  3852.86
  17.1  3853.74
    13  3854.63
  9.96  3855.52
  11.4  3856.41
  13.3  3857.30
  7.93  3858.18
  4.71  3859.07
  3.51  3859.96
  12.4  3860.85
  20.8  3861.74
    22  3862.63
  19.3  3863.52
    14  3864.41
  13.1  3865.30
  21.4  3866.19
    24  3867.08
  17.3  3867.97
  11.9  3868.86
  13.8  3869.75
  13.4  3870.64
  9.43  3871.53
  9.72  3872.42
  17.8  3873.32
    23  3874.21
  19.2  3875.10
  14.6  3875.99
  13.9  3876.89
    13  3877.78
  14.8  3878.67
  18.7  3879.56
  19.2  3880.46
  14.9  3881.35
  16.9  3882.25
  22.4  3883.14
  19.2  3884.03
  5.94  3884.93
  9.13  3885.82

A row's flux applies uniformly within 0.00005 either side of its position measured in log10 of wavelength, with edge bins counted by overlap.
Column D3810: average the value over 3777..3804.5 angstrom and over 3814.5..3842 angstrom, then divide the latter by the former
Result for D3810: 0.41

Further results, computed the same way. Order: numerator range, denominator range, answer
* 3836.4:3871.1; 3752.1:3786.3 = 0.70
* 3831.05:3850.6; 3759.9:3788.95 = 0.58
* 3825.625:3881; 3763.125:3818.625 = 0.65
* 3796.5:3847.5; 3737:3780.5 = 0.82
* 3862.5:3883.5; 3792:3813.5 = 0.82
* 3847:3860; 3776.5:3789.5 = 0.59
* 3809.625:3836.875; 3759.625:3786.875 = 0.48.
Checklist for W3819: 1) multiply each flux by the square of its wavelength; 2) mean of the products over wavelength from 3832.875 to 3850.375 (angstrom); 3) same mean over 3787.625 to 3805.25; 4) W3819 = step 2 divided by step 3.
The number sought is 0.70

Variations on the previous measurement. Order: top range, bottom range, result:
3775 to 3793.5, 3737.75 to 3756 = 1.64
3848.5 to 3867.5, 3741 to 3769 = 1.11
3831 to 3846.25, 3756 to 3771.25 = 0.73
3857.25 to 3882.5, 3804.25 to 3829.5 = 1.13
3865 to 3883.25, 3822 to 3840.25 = 2.24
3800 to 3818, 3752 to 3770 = 1.23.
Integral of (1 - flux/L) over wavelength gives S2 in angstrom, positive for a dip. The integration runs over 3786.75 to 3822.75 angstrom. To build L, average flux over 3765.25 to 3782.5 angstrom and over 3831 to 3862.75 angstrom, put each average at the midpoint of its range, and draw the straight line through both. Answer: 3.7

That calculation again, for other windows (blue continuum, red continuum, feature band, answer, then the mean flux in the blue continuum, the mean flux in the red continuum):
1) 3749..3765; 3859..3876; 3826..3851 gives 6.4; 14.9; 15.5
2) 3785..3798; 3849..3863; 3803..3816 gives -2.9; 16.8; 13.9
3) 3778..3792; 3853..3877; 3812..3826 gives 6.3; 22.9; 14.6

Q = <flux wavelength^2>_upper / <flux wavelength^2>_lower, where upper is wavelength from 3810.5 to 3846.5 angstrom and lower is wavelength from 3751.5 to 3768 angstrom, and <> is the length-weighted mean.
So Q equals 0.73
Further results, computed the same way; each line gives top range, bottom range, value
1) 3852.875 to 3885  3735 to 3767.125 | 1.22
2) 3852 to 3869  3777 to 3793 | 0.66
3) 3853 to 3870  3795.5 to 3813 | 0.69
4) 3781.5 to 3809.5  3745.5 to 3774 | 1.28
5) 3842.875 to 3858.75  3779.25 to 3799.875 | 0.84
